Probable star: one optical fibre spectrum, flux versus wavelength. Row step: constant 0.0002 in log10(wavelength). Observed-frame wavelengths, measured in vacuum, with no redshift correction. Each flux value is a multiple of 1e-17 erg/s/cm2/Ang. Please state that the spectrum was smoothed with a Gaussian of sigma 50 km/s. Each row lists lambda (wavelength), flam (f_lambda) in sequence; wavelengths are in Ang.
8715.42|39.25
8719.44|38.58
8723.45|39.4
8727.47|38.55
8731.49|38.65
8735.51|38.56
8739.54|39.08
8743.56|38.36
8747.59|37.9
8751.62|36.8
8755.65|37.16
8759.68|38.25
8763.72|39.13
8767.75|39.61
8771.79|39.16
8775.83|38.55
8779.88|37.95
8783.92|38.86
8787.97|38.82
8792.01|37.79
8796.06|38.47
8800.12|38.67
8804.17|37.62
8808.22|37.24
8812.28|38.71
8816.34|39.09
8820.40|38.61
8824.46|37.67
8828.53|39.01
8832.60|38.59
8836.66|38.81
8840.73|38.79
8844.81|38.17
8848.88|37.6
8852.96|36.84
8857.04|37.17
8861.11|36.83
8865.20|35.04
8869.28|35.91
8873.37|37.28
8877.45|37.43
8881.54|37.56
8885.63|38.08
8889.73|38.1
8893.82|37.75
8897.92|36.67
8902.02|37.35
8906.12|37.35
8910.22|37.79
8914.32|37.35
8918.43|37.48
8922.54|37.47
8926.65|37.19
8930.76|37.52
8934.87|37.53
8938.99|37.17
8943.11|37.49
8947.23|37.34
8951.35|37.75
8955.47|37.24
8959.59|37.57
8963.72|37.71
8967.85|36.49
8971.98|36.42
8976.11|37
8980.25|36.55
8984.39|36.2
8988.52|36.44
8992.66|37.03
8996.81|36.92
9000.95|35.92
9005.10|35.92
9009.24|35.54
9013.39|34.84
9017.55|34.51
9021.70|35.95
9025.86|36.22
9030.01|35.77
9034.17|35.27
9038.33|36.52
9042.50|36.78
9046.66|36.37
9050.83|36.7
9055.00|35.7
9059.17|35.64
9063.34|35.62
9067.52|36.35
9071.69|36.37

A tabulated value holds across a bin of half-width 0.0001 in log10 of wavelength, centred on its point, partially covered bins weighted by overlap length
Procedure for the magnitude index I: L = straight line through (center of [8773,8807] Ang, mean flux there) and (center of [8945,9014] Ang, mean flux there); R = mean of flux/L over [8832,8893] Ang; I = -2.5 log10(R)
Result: 0.01 mag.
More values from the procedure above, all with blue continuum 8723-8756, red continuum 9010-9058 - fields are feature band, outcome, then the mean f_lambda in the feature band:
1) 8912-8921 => -0.02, 37.4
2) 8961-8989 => -0.01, 36.7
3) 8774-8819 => -0.02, 38.3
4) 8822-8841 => -0.03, 38.6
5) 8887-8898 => -0.02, 37.7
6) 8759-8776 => -0.03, 39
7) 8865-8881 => 0.01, 36.7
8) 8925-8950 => -0.02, 37.4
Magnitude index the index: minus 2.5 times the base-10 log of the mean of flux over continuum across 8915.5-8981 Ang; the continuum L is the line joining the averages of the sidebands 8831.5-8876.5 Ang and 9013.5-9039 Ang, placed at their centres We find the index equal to -0.03 mag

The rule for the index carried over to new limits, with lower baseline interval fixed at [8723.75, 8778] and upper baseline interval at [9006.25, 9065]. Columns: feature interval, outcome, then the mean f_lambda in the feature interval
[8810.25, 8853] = -0.02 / 38.4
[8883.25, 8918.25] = -0.01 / 37.5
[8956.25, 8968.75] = -0.02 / 37.3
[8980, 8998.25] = -0.01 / 36.6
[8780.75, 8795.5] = -0.01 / 38.5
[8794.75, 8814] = 0.00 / 38.1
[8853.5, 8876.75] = 0.03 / 36.5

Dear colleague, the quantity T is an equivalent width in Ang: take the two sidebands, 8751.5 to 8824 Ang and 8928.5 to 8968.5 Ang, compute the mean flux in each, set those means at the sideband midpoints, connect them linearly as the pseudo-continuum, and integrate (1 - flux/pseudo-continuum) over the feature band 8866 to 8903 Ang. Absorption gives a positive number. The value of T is 0.5 Ang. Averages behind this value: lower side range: 38.4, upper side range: 37.4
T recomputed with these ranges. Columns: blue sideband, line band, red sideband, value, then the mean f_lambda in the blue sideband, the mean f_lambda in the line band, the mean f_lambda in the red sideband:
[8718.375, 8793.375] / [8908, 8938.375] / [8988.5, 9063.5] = -0.43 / 38.5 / 37.5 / 36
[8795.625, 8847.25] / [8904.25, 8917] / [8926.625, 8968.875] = 0.07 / 38.4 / 37.5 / 37.4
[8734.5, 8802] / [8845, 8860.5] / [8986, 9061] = 0.14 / 38.4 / 37.3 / 36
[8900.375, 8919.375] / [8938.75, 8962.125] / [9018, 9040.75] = -0.33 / 37.5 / 37.5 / 35.9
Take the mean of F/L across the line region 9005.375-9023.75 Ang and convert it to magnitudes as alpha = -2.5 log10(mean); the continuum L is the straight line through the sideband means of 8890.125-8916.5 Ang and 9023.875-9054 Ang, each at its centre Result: 0.03 mag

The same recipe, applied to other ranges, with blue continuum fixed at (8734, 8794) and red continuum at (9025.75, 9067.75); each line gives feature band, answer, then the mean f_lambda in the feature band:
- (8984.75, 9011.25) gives 0.005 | 36.3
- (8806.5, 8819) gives -0.011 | 38.4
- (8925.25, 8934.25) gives -0.011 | 37.4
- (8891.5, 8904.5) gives 0.000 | 37.3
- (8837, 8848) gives -0.019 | 38.4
